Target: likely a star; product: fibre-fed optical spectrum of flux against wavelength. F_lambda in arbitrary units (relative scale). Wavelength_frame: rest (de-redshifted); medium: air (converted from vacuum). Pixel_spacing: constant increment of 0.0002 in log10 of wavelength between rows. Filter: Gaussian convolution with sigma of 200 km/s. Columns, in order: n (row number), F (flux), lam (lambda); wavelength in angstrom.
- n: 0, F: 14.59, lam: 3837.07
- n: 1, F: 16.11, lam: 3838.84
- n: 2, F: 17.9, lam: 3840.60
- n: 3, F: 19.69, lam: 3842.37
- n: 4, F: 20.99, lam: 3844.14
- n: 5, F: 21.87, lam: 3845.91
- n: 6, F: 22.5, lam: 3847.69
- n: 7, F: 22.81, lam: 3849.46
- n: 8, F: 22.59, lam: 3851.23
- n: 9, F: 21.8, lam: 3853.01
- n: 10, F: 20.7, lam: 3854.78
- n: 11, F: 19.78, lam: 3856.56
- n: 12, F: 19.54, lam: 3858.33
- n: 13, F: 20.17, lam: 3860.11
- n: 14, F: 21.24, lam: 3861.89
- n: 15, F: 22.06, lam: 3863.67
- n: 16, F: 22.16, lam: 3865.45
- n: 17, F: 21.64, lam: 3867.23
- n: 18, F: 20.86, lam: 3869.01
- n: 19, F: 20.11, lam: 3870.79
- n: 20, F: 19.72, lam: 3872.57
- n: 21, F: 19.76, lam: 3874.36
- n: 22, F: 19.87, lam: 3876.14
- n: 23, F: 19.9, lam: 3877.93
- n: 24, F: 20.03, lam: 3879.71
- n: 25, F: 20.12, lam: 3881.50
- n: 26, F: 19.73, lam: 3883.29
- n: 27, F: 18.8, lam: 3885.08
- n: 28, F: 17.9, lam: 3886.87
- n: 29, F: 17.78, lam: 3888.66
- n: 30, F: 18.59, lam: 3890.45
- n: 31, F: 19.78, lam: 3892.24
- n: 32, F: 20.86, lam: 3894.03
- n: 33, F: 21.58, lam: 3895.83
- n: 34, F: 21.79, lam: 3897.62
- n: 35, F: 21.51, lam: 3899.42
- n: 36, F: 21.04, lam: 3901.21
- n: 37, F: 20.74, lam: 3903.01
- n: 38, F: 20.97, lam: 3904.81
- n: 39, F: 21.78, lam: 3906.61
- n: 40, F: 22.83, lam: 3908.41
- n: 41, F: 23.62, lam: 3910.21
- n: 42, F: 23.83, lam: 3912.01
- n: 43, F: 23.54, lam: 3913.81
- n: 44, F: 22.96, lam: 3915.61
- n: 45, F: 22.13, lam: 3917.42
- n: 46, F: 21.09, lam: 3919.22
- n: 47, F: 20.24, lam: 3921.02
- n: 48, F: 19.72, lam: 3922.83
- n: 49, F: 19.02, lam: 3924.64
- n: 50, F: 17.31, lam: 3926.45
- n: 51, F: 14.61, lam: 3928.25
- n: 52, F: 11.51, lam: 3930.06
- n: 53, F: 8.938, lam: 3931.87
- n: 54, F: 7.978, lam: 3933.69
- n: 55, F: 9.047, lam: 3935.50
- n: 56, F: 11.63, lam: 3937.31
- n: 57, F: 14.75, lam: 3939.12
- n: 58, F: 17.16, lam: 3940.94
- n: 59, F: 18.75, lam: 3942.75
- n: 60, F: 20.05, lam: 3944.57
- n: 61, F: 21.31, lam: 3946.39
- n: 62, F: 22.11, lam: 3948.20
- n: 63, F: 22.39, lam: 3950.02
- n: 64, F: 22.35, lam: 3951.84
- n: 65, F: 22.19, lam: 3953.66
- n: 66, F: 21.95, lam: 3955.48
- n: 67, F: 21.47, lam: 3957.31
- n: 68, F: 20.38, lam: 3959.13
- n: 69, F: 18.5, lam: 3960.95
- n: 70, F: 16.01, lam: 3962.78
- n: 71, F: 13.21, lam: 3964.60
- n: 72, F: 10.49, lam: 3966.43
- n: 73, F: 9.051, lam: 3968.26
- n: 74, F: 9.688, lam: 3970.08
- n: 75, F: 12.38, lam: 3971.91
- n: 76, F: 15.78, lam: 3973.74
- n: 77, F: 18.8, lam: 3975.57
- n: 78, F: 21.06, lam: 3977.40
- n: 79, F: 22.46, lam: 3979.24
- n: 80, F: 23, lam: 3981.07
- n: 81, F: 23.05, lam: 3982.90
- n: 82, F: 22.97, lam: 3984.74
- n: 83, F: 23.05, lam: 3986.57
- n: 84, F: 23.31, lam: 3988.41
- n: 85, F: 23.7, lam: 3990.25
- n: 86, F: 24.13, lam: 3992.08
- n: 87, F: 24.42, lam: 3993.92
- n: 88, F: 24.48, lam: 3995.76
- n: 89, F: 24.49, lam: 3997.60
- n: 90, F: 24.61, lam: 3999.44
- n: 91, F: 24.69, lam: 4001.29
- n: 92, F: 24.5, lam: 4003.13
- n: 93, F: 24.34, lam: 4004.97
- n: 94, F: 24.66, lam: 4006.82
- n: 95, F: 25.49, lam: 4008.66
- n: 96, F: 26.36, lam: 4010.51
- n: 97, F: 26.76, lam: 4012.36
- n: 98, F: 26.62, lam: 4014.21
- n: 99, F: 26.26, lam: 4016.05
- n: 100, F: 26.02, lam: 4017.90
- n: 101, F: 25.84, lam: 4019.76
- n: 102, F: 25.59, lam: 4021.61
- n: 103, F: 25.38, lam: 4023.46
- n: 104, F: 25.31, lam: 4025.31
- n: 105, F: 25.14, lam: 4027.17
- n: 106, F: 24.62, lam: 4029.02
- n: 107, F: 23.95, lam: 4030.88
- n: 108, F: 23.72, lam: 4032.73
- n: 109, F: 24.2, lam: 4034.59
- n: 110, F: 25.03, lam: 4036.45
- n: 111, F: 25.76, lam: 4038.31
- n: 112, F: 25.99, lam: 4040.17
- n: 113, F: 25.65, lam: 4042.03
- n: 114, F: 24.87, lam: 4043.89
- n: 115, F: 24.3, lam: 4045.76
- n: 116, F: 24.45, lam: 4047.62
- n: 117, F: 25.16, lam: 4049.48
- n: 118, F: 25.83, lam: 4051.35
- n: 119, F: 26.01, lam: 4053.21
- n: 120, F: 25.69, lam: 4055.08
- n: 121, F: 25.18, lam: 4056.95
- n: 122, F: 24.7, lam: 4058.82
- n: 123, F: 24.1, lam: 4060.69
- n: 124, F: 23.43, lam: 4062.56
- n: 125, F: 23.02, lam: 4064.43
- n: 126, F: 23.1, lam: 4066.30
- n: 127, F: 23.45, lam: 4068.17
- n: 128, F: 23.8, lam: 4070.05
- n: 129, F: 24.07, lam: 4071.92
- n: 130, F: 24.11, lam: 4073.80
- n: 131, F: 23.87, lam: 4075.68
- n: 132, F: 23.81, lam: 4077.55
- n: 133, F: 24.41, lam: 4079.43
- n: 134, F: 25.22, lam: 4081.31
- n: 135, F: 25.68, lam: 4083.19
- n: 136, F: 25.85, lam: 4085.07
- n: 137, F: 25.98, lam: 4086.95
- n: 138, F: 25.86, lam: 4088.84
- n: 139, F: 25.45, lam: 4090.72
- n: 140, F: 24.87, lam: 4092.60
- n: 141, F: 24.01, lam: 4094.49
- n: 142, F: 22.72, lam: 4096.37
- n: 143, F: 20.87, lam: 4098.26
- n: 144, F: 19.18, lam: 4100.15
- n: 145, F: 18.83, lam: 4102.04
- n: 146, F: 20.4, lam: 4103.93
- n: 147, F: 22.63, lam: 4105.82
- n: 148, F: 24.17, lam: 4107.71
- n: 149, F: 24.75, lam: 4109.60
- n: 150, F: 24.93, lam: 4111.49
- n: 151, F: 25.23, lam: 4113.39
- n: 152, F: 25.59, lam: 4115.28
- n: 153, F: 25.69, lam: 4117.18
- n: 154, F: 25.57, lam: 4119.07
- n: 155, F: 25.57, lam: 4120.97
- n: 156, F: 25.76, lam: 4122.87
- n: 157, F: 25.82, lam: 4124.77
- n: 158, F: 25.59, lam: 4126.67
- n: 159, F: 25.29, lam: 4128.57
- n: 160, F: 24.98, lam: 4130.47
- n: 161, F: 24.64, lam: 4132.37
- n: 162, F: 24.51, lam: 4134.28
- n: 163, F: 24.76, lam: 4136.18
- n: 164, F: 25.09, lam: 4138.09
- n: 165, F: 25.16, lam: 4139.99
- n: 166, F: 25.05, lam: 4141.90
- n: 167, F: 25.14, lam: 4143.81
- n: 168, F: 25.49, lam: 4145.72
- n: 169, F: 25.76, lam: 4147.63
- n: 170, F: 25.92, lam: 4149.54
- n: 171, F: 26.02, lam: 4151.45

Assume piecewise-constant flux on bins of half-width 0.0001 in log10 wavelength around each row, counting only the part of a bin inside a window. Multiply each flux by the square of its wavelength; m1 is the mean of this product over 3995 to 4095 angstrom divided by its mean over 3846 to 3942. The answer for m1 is 1.4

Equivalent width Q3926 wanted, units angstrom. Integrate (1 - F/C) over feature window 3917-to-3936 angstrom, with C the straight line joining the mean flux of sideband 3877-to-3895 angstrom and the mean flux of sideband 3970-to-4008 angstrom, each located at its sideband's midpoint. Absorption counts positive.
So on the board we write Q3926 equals 4.5 angstrom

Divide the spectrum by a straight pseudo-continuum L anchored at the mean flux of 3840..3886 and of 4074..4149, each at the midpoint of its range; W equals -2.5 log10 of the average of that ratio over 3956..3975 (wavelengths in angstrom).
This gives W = 0.432 mag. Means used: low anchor 20.6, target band 14.9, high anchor 24.5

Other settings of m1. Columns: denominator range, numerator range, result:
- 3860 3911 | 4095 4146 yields 1.32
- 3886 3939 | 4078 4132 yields 1.43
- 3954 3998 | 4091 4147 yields 1.34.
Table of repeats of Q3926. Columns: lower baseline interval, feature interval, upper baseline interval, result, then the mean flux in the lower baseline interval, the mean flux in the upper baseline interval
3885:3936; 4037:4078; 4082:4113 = -3.61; 19.1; 23.6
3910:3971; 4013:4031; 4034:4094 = -2.63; 17.5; 24.8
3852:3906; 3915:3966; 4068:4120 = 8.77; 20.4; 24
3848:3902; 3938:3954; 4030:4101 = 1.48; 20.5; 24.4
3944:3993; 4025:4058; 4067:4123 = -4.40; 19.4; 24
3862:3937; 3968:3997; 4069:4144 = 1.41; 19.4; 24.4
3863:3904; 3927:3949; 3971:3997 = 6.50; 20.3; 21.7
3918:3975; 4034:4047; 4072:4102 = -2.19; 16.5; 24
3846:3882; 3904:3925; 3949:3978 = -3.16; 20.9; 17.2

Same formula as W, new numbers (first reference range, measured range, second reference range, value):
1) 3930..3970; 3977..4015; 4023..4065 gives -0.18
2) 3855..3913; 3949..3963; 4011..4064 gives 0.09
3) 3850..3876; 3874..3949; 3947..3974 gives 0.01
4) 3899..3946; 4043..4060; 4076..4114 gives -0.13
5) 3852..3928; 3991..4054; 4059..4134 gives -0.10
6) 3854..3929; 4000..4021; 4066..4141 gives -0.13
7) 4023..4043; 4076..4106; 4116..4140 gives 0.07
